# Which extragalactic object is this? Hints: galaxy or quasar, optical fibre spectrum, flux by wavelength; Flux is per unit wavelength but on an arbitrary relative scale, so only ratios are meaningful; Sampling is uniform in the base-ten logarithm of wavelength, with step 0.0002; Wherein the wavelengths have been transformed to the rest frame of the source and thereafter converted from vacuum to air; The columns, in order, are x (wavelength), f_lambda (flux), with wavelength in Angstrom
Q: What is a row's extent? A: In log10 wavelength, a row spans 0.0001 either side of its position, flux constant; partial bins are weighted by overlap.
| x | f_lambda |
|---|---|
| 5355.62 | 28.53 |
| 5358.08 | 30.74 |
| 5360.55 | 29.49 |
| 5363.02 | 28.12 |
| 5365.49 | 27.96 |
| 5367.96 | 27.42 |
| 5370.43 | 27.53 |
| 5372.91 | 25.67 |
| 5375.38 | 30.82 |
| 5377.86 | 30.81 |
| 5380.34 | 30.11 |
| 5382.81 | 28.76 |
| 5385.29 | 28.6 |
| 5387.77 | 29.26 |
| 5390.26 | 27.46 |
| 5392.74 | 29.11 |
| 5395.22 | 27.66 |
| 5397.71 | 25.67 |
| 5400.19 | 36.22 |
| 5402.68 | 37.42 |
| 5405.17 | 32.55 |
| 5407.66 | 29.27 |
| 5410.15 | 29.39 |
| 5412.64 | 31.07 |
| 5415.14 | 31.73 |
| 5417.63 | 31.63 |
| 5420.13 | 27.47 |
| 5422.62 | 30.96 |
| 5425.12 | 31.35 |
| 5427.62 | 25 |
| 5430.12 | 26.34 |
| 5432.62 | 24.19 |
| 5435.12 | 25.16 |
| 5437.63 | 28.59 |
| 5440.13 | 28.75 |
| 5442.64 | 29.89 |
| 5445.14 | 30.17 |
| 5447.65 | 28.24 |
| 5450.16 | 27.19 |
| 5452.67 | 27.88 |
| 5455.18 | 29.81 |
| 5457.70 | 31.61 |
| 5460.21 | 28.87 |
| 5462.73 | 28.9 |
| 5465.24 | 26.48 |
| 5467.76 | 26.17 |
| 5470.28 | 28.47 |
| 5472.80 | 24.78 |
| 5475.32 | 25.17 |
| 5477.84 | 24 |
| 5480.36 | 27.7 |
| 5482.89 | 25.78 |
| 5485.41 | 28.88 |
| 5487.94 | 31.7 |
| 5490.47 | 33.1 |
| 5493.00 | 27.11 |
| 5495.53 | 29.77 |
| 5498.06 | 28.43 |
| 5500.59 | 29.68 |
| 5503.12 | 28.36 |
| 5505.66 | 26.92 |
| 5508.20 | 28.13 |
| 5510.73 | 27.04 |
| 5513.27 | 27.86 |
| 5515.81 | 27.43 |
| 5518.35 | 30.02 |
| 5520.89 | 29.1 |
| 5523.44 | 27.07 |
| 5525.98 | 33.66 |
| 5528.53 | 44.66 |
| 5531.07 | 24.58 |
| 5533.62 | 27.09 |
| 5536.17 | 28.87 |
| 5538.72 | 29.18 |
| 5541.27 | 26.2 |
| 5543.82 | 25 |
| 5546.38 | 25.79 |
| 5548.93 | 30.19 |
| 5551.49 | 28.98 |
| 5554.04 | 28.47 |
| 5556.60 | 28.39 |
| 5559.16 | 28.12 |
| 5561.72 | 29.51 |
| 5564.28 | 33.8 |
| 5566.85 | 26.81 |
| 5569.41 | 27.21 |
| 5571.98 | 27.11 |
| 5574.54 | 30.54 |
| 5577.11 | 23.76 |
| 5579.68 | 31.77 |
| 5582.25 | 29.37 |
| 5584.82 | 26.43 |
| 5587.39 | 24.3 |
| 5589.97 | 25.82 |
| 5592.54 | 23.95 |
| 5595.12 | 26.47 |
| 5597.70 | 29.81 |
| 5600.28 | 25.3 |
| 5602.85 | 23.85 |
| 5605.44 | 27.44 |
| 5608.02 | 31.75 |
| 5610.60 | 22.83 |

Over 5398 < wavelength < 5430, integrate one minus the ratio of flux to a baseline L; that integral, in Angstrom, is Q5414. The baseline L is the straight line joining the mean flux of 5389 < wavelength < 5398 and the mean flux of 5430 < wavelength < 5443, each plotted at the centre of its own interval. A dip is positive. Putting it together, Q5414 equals -4.1 Angstrom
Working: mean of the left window 27.6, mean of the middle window 30.8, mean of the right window 27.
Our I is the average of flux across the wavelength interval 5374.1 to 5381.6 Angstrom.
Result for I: 30.6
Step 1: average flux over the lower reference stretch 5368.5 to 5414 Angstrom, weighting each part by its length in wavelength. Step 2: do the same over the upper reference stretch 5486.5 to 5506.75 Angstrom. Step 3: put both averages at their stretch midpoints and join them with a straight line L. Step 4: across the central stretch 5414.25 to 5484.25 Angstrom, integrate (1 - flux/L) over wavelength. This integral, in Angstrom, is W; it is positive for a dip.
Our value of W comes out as 4.0 Angstrom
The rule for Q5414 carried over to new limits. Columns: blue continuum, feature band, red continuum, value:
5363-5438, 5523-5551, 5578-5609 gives -1.7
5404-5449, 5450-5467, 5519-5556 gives 0.2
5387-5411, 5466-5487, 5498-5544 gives 2.2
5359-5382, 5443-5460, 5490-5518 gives -0.4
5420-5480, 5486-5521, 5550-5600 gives -1.4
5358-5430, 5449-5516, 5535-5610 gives 1.3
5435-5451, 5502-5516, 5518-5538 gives 1.2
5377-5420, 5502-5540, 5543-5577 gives -0.7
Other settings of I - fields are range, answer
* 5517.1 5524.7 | 28.7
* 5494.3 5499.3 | 29.1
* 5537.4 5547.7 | 26.6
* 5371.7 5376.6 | 28.3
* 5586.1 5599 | 26.1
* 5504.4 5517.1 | 27.5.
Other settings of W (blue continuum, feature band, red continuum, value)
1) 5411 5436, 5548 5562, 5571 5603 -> -0.84 Angstrom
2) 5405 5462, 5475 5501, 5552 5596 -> 0.10 Angstrom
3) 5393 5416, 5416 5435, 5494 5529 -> 1.72 Angstrom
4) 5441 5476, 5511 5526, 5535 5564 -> -0.24 Angstrom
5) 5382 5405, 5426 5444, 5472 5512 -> 1.39 Angstrom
